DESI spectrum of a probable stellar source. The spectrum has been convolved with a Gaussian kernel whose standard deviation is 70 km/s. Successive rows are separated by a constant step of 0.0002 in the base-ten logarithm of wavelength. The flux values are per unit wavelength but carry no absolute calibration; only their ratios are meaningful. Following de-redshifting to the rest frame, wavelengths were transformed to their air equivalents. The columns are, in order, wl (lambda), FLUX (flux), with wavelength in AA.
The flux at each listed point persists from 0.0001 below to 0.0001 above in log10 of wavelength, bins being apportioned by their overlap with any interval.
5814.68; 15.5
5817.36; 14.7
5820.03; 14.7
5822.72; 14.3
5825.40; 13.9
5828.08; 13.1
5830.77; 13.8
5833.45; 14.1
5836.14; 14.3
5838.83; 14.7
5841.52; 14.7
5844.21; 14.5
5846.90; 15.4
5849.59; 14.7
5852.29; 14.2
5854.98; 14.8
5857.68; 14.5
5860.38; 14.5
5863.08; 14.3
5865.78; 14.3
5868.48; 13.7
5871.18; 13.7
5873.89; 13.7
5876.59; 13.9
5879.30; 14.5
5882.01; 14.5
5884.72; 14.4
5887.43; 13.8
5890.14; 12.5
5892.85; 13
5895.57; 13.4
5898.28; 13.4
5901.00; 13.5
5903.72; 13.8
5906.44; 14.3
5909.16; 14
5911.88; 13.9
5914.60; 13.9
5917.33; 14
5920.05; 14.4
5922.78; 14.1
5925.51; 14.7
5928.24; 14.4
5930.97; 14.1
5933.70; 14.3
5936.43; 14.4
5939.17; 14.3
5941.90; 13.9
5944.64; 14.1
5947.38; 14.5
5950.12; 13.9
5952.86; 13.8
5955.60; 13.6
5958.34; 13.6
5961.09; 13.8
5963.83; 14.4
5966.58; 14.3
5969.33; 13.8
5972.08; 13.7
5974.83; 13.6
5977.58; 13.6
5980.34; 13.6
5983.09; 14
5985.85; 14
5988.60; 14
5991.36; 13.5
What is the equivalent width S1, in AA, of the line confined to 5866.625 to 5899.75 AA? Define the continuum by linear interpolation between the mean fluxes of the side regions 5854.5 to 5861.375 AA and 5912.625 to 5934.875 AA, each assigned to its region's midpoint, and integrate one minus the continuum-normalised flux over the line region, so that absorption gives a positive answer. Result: 1.7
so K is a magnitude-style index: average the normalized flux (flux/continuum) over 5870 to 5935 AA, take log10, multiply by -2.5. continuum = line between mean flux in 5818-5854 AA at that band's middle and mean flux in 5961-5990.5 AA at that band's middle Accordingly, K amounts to 0.02 mag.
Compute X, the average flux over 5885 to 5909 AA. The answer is 13.5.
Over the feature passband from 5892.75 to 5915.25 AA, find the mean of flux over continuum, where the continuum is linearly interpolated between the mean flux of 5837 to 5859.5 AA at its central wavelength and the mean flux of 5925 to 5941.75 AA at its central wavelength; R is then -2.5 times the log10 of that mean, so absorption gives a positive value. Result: 0.06 mag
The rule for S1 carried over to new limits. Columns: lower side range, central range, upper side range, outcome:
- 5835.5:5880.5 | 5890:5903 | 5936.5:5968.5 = 0.9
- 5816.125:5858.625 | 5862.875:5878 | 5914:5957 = 0.4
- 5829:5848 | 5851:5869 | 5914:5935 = 0.1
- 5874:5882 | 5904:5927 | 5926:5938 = 0.2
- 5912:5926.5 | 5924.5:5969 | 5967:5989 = -0.4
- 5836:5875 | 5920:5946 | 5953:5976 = -0.5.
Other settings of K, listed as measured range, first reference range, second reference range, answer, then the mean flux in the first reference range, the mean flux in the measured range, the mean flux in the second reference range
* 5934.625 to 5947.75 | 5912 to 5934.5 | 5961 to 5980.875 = -0.01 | 14.2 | 14.2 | 13.9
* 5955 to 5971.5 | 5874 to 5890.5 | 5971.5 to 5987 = -0.01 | 14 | 13.9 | 13.7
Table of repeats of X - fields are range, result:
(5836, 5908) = 14.1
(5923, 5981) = 14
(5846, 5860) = 14.7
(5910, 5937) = 14.2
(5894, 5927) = 13.9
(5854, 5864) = 14.5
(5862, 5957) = 14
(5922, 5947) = 14.3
